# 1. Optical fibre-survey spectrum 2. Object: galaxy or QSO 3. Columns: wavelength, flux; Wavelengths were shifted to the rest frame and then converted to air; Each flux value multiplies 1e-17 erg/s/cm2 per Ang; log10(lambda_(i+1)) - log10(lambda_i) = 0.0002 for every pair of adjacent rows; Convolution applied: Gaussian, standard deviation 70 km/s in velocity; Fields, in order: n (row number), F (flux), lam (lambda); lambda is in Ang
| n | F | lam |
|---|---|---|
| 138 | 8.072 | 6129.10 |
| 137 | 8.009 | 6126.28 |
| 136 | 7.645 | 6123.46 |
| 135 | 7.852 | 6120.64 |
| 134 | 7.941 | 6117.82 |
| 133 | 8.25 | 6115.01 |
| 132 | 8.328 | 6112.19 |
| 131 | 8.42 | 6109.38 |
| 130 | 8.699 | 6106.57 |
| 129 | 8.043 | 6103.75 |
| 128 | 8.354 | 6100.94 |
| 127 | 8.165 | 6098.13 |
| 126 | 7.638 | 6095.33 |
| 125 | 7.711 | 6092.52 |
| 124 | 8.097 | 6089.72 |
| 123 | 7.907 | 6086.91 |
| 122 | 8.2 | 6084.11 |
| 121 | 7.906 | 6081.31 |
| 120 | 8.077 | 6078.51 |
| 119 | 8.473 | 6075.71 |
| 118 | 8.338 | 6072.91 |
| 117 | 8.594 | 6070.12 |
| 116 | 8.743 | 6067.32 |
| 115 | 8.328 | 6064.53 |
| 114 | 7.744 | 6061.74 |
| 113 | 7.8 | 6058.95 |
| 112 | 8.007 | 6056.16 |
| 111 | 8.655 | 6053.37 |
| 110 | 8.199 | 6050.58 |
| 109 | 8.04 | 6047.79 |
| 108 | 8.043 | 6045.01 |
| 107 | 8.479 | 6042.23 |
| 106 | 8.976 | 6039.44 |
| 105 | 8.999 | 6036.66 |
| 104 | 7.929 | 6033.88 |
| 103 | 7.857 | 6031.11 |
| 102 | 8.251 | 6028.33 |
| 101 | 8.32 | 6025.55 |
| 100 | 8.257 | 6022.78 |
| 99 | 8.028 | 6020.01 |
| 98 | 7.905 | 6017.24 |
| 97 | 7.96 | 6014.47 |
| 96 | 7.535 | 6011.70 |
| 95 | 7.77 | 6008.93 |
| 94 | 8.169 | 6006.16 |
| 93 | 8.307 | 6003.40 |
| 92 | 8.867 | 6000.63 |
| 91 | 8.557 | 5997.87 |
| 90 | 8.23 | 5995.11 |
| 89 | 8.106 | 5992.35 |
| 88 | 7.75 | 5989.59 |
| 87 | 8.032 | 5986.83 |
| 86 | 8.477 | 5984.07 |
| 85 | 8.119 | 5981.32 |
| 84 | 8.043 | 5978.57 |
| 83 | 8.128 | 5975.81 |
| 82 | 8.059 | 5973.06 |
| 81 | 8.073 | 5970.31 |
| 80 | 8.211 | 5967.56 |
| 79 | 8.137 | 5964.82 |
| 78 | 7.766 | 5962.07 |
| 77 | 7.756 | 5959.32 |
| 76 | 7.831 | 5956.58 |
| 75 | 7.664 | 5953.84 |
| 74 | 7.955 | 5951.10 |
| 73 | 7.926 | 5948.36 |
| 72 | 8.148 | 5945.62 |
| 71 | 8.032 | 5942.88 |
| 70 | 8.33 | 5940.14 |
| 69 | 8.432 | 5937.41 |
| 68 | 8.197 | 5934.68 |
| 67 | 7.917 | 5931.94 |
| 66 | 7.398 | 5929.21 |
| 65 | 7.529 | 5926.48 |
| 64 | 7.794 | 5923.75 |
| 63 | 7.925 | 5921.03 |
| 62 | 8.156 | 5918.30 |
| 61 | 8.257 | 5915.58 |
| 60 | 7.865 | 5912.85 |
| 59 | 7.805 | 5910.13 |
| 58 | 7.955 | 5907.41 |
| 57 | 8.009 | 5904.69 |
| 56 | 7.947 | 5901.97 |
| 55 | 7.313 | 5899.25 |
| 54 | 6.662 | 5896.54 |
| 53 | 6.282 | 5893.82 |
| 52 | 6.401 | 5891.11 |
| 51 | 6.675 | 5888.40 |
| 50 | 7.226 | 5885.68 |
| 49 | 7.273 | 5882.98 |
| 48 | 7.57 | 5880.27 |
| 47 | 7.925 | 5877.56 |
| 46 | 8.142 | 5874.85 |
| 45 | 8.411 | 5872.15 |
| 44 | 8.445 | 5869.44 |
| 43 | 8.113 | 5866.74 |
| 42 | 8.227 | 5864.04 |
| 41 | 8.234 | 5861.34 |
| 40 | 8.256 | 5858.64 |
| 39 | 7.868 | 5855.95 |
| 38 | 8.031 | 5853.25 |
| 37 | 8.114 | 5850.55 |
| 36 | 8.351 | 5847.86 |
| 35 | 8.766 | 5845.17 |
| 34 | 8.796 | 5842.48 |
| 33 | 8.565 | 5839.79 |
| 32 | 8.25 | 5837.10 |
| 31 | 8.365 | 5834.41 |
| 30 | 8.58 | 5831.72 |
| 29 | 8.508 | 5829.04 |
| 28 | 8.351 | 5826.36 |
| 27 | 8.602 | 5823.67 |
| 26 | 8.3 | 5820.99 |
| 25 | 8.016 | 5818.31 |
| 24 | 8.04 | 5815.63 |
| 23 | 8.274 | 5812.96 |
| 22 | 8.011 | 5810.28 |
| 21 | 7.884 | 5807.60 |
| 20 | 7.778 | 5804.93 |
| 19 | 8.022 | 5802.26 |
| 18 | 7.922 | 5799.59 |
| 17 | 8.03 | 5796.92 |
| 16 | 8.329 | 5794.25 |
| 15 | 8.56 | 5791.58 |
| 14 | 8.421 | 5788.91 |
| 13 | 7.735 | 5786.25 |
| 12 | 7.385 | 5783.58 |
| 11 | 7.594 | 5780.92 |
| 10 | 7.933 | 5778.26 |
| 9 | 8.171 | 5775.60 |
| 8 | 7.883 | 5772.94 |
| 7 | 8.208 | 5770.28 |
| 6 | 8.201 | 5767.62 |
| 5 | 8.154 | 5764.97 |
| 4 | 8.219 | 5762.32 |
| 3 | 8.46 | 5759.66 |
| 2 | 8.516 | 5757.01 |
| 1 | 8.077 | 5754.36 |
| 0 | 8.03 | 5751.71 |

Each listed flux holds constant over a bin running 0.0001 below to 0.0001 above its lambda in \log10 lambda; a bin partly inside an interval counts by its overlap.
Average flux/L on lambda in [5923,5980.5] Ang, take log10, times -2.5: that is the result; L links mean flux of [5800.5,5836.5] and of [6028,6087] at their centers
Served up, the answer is 0.04 mag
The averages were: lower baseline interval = 8.21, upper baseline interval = 8.26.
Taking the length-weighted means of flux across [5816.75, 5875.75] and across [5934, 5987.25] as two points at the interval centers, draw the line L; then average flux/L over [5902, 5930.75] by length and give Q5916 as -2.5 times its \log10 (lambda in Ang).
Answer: 0.04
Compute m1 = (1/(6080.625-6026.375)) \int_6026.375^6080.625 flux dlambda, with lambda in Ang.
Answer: 8.29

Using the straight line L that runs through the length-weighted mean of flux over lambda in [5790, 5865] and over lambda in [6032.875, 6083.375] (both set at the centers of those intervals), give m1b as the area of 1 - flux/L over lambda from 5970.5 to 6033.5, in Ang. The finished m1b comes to 1.3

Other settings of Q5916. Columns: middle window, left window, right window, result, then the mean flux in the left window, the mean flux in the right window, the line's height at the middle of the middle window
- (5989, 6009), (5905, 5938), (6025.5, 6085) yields -0.02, 7.93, 8.27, 8.13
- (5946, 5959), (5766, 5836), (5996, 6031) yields 0.04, 8.12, 8.15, 8.14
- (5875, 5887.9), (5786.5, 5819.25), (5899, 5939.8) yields 0.07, 8.1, 7.93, 7.98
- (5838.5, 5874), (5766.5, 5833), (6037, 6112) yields -0.02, 8.11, 8.23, 8.13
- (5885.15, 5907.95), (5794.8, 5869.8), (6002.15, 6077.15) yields 0.16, 8.24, 8.21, 8.23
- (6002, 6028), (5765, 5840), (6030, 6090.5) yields 0.03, 8.13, 8.25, 8.23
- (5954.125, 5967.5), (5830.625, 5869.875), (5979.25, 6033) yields 0.04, 8.33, 8.13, 8.19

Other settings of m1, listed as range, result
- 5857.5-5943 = 7.77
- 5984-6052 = 8.2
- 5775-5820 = 8.01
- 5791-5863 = 8.25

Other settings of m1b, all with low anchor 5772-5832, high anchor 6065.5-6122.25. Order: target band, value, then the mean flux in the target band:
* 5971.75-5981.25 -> 0.1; 8.08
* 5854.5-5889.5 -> 1.0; 7.88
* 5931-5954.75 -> 0.2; 8.08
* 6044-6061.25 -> 0.1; 8.1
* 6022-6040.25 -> -0.4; 8.36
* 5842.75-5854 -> -0.4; 8.38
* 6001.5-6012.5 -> 0.2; 8.01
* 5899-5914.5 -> 0.5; 7.86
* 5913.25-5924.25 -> 0.1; 8.04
